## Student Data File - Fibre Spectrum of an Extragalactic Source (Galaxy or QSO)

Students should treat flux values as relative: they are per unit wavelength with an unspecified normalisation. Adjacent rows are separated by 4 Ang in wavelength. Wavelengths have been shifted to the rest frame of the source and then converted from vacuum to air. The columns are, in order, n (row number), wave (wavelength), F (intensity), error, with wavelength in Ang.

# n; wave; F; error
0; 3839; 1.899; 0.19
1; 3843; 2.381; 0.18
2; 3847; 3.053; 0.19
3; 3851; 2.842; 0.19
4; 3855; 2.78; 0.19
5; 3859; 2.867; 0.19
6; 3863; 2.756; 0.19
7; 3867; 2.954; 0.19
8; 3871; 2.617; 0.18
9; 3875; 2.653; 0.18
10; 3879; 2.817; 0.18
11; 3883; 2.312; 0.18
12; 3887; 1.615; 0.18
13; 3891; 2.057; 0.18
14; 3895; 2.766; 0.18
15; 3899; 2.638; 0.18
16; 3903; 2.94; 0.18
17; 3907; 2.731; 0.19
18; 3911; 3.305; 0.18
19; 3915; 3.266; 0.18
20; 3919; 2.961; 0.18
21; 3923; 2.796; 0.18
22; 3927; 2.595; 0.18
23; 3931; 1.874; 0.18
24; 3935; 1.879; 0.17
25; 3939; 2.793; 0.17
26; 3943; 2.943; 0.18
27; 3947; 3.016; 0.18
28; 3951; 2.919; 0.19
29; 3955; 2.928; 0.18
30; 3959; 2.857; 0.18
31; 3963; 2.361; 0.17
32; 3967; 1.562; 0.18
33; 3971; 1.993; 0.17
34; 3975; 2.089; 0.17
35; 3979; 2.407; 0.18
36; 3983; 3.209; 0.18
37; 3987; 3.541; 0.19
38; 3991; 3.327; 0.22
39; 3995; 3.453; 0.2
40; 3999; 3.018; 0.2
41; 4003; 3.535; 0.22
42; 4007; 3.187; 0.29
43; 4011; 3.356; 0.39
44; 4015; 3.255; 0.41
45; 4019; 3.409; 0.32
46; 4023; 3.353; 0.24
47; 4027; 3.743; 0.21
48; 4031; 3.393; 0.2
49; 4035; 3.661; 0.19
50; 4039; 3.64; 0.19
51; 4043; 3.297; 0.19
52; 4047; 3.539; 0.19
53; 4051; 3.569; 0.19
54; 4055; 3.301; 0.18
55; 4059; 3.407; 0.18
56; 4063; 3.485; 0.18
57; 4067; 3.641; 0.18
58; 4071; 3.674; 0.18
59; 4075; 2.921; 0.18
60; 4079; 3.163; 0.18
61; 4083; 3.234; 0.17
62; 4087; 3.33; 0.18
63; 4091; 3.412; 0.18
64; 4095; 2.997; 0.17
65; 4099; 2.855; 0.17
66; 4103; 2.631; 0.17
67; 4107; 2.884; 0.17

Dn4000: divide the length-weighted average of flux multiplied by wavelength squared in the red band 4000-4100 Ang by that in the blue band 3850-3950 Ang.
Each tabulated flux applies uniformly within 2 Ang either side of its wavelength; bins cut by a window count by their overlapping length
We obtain 1.36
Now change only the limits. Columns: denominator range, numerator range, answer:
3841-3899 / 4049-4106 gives 1.39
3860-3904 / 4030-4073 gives 1.50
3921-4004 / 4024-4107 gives 1.29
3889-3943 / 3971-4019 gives 1.20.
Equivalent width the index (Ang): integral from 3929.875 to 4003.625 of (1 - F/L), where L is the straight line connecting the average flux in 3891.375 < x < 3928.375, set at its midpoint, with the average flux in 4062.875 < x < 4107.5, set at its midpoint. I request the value 6.2 Ang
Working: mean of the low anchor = 2.86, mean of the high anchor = 3.18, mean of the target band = 2.72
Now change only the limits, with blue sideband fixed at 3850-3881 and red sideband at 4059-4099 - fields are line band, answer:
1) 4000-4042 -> -3.72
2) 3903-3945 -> 2.84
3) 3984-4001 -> -1.31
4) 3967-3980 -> 4.24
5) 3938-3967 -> 2.39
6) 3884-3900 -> 3.37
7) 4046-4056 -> -0.77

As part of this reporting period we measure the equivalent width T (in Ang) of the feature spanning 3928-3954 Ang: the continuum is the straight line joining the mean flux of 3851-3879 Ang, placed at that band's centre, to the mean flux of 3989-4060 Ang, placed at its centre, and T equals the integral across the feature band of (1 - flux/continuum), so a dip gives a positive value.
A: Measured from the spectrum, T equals 4.2 Ang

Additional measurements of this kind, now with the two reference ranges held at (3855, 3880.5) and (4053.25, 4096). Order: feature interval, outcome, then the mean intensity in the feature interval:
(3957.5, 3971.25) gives 3.8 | 2.19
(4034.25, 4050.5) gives -1.4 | 3.53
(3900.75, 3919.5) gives -1.0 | 3.04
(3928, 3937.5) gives 3.1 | 2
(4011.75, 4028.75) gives -1.3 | 3.43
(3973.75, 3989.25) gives 1.2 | 2.85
